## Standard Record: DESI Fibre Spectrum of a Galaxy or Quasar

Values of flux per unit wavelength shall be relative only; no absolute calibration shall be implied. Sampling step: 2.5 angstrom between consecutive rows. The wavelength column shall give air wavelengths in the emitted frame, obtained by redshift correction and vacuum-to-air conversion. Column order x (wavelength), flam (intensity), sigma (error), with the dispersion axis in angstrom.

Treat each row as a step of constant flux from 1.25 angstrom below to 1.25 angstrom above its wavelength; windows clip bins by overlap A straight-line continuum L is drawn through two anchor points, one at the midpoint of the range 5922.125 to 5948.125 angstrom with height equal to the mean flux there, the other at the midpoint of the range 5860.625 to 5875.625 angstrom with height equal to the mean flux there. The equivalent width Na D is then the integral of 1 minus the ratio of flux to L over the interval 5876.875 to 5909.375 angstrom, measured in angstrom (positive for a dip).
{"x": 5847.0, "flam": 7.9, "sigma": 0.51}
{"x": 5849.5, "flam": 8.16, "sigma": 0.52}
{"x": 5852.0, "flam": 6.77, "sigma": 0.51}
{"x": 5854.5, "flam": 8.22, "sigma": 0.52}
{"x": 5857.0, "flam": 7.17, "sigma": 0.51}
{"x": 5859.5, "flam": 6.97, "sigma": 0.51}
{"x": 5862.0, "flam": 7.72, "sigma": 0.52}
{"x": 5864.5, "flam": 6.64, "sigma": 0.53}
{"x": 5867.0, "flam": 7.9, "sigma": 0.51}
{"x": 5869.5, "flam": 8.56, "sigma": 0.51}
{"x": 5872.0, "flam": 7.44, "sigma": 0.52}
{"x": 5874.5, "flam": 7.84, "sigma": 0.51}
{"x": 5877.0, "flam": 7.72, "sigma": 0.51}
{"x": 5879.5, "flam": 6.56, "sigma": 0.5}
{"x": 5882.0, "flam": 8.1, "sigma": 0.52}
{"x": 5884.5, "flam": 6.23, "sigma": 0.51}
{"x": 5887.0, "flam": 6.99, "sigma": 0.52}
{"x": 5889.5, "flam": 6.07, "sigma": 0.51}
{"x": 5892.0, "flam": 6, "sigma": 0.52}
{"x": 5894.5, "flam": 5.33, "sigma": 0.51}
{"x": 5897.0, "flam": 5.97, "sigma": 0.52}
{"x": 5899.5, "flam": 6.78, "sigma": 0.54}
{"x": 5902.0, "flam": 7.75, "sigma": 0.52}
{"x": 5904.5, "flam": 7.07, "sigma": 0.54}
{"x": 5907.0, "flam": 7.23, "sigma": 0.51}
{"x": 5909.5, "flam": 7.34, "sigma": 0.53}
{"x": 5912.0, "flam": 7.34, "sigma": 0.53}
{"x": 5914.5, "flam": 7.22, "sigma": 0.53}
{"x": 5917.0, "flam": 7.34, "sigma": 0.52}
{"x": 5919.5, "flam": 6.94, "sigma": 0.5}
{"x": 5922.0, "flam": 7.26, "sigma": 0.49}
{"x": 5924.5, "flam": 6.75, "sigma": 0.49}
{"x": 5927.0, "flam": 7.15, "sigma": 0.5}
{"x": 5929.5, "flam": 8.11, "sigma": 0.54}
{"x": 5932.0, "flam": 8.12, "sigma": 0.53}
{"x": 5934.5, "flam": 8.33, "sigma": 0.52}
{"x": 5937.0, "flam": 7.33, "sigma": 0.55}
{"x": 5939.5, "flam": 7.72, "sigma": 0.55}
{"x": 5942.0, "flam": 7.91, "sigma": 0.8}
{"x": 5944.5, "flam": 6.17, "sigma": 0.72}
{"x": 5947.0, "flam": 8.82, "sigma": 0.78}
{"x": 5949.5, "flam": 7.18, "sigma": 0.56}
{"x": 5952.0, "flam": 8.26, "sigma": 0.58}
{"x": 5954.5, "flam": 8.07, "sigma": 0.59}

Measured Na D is 3.9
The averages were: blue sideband 7.68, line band 6.74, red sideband 7.62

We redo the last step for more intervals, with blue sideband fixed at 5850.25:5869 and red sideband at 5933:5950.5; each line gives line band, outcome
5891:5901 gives 1.9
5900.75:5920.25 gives 0.7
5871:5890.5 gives 0.9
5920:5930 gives 0.5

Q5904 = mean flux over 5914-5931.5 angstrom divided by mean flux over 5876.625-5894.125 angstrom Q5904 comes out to 1.09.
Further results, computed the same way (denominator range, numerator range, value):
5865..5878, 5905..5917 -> 0.93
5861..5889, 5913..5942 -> 1.01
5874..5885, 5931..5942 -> 1.07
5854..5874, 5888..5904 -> 0.84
